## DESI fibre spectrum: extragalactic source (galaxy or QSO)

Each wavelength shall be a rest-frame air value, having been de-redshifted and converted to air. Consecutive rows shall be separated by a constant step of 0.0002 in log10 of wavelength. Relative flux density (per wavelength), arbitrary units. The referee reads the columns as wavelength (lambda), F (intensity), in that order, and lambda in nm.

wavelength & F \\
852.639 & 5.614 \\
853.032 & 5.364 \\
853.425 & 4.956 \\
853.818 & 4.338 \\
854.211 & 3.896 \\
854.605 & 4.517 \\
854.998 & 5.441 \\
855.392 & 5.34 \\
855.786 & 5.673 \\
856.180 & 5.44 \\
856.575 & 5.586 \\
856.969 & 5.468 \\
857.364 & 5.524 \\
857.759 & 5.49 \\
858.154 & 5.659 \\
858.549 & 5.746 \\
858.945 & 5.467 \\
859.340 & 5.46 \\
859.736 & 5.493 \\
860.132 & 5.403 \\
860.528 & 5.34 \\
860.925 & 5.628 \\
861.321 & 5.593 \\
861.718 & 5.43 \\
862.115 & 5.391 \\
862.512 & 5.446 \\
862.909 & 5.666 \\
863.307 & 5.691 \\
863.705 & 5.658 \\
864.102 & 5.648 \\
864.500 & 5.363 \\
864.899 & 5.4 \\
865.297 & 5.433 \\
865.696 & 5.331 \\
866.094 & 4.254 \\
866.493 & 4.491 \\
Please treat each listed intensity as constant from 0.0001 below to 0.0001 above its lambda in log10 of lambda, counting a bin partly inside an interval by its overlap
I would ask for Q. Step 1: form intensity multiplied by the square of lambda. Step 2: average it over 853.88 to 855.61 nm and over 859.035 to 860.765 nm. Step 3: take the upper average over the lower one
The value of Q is 1.2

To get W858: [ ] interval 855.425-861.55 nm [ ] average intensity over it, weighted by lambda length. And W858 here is 5.53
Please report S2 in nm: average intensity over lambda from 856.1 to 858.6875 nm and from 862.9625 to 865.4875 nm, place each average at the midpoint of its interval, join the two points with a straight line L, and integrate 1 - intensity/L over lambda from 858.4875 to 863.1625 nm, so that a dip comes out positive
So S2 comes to 0.04 nm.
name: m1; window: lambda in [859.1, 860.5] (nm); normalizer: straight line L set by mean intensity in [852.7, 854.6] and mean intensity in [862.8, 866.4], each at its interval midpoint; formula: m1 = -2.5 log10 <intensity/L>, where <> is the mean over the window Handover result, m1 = -0.08 mag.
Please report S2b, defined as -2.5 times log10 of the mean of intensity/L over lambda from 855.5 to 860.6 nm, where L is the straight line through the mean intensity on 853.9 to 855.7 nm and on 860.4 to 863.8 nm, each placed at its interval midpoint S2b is -0.078 mag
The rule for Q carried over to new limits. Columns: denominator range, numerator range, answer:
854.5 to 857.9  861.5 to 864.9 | 1.04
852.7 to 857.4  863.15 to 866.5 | 1.05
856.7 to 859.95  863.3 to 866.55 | 0.96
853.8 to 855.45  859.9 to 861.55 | 1.19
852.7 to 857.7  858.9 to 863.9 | 1.09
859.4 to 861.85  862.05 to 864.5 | 1.02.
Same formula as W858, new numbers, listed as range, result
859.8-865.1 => 5.51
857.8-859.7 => 5.57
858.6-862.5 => 5.48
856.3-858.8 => 5.57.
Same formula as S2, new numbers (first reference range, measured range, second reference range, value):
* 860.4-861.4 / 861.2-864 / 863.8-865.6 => -0.03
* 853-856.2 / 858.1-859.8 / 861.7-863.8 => -0.09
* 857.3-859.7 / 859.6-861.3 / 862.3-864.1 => 0.03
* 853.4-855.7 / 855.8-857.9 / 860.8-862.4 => -0.21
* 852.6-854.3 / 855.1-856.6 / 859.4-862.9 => -0.14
